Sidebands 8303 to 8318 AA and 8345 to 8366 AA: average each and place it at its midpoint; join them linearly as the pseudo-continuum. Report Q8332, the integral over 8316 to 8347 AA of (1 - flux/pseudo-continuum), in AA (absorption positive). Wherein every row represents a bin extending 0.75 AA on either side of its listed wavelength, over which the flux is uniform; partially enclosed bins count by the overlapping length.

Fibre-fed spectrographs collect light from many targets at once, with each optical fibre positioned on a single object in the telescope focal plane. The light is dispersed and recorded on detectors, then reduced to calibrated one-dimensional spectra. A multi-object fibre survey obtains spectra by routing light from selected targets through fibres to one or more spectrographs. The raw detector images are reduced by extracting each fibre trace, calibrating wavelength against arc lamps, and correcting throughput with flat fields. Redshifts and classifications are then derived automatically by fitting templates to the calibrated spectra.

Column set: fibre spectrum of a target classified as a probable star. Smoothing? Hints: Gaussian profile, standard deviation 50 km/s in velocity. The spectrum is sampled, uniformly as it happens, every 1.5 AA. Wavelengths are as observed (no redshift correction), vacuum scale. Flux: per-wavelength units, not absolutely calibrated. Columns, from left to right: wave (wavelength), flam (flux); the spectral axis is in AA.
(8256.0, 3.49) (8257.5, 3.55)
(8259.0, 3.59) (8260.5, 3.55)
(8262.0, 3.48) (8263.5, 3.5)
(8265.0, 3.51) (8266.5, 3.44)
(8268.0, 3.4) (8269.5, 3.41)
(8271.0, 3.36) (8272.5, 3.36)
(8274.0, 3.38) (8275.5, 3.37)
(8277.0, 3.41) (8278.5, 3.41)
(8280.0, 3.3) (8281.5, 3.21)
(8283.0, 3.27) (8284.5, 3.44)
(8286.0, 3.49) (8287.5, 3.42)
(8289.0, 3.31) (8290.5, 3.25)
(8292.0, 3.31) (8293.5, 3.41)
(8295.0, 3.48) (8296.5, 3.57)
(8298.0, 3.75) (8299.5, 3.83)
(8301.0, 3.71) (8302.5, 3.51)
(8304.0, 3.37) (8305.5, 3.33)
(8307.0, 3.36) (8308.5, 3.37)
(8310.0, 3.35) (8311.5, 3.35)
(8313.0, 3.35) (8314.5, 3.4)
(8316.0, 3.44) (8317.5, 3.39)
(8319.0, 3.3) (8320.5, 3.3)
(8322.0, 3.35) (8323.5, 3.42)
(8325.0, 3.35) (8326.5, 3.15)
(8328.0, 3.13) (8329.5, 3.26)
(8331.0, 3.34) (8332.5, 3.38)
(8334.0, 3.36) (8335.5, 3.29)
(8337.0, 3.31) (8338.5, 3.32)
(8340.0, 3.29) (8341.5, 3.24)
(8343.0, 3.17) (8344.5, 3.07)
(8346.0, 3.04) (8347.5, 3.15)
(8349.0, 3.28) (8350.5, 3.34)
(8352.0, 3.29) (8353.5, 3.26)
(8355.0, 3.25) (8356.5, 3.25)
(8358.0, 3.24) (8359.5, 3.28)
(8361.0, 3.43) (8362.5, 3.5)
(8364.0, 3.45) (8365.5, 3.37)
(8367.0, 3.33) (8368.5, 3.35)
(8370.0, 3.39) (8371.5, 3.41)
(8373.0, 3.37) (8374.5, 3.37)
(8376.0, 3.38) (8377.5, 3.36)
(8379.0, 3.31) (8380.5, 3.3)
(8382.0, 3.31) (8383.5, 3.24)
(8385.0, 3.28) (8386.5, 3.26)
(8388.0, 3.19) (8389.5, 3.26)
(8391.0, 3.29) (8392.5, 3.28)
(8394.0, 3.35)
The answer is 0.5 AA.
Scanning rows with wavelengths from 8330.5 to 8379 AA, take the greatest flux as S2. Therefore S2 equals 3.5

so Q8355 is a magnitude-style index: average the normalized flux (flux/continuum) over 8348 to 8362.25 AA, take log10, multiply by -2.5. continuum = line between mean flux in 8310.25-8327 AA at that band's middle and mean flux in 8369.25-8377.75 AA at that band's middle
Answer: 0.02 mag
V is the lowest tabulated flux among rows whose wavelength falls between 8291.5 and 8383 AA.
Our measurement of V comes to 3.04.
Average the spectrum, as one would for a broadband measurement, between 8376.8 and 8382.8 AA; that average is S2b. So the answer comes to 3.32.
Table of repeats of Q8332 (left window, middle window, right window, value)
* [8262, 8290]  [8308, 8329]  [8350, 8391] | 0.18 AA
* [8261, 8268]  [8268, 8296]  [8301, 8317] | 0.62 AA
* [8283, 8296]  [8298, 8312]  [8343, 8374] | -0.48 AA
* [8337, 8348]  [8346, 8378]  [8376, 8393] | -0.92 AA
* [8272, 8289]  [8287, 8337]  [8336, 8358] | -1.29 AA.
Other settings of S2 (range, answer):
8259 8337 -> 3.83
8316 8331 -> 3.44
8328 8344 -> 3.38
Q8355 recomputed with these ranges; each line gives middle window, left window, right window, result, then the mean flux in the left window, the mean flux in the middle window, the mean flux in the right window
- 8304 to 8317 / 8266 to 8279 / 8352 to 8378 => 0.00 mag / 3.39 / 3.37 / 3.35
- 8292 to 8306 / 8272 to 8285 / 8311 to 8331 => -0.07 mag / 3.35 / 3.54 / 3.32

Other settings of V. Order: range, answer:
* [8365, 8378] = 3.33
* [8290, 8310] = 3.25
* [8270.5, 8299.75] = 3.21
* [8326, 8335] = 3.13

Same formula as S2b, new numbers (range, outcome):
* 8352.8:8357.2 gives 3.25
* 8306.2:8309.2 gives 3.36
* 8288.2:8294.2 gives 3.32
